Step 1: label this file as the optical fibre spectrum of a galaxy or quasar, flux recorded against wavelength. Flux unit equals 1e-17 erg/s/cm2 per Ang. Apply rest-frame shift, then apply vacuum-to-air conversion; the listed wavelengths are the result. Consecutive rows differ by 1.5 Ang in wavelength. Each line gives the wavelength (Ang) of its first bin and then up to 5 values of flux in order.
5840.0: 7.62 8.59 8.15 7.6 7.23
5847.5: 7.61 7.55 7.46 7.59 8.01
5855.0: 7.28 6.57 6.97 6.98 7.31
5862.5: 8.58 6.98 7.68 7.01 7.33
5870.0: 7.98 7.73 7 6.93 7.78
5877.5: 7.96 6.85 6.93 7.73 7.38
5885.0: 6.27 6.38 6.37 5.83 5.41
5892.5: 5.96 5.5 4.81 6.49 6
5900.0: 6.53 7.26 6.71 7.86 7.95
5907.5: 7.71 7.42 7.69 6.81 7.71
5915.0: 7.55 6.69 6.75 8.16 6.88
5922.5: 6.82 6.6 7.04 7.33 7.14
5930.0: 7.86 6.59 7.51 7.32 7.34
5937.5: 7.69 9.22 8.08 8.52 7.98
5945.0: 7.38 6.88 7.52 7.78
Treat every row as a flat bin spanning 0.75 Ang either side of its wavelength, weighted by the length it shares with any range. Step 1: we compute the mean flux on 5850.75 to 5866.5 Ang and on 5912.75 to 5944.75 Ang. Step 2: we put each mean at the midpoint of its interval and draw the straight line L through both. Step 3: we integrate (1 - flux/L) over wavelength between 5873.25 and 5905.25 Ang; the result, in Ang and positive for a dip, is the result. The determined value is 3.45 Ang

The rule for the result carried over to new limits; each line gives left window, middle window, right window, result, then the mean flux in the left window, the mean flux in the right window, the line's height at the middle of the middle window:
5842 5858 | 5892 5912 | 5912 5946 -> 1.8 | 7.5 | 7.44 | 7.46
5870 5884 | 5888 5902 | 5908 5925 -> 2.5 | 7.4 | 7.19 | 7.31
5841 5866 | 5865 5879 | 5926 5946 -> 0.2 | 7.53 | 7.67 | 7.56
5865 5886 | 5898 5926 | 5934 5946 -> 1.8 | 7.31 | 7.93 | 7.66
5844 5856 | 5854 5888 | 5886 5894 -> -2.9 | 7.52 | 5.93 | 6.69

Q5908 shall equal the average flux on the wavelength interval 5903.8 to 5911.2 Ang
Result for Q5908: 7.73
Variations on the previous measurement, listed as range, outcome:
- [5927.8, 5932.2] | 7.2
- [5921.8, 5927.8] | 6.95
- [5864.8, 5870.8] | 7.5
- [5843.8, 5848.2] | 7.48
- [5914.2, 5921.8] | 7.21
